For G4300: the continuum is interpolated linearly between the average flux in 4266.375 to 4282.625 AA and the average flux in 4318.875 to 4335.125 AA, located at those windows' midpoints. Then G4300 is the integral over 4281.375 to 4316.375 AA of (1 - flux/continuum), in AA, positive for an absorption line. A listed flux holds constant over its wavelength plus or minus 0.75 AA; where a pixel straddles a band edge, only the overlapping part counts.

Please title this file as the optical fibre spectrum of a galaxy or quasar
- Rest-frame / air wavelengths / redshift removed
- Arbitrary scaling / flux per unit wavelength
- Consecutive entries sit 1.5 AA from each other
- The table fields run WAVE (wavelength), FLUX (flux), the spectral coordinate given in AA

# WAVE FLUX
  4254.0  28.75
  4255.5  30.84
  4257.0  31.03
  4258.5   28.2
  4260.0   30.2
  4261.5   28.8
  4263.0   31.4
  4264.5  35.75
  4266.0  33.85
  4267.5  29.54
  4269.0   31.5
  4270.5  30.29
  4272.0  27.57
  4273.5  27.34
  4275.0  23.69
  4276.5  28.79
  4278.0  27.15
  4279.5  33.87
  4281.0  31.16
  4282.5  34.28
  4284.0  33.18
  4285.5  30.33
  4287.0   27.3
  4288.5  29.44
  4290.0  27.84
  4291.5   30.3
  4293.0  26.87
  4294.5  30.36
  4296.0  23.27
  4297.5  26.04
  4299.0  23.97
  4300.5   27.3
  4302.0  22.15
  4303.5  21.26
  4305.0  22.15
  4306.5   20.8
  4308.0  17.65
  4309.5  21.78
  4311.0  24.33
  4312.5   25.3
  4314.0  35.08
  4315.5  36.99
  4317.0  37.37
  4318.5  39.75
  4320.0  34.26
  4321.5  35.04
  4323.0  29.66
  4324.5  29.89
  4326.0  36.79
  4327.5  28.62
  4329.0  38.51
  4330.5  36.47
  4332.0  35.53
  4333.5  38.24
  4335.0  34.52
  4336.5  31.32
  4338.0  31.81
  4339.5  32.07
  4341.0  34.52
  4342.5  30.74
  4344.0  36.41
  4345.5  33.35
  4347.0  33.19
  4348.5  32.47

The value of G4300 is 5.2 AA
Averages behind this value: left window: 29.5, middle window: 27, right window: 34.4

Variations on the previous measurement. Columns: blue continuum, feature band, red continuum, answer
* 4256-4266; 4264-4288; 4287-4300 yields -0.78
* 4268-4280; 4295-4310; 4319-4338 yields 4.14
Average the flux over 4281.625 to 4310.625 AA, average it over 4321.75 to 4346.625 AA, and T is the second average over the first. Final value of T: 1.29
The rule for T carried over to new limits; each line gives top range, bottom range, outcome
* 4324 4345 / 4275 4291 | 1.13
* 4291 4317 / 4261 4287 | 0.85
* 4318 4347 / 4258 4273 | 1.11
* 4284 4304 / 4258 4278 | 0.91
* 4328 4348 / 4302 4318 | 1.30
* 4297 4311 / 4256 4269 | 0.73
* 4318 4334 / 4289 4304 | 1.33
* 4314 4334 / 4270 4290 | 1.19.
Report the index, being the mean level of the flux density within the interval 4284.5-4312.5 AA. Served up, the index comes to 25.2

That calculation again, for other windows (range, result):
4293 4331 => 28.9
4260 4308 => 28.2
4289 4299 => 27.2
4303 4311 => 21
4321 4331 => 33.5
